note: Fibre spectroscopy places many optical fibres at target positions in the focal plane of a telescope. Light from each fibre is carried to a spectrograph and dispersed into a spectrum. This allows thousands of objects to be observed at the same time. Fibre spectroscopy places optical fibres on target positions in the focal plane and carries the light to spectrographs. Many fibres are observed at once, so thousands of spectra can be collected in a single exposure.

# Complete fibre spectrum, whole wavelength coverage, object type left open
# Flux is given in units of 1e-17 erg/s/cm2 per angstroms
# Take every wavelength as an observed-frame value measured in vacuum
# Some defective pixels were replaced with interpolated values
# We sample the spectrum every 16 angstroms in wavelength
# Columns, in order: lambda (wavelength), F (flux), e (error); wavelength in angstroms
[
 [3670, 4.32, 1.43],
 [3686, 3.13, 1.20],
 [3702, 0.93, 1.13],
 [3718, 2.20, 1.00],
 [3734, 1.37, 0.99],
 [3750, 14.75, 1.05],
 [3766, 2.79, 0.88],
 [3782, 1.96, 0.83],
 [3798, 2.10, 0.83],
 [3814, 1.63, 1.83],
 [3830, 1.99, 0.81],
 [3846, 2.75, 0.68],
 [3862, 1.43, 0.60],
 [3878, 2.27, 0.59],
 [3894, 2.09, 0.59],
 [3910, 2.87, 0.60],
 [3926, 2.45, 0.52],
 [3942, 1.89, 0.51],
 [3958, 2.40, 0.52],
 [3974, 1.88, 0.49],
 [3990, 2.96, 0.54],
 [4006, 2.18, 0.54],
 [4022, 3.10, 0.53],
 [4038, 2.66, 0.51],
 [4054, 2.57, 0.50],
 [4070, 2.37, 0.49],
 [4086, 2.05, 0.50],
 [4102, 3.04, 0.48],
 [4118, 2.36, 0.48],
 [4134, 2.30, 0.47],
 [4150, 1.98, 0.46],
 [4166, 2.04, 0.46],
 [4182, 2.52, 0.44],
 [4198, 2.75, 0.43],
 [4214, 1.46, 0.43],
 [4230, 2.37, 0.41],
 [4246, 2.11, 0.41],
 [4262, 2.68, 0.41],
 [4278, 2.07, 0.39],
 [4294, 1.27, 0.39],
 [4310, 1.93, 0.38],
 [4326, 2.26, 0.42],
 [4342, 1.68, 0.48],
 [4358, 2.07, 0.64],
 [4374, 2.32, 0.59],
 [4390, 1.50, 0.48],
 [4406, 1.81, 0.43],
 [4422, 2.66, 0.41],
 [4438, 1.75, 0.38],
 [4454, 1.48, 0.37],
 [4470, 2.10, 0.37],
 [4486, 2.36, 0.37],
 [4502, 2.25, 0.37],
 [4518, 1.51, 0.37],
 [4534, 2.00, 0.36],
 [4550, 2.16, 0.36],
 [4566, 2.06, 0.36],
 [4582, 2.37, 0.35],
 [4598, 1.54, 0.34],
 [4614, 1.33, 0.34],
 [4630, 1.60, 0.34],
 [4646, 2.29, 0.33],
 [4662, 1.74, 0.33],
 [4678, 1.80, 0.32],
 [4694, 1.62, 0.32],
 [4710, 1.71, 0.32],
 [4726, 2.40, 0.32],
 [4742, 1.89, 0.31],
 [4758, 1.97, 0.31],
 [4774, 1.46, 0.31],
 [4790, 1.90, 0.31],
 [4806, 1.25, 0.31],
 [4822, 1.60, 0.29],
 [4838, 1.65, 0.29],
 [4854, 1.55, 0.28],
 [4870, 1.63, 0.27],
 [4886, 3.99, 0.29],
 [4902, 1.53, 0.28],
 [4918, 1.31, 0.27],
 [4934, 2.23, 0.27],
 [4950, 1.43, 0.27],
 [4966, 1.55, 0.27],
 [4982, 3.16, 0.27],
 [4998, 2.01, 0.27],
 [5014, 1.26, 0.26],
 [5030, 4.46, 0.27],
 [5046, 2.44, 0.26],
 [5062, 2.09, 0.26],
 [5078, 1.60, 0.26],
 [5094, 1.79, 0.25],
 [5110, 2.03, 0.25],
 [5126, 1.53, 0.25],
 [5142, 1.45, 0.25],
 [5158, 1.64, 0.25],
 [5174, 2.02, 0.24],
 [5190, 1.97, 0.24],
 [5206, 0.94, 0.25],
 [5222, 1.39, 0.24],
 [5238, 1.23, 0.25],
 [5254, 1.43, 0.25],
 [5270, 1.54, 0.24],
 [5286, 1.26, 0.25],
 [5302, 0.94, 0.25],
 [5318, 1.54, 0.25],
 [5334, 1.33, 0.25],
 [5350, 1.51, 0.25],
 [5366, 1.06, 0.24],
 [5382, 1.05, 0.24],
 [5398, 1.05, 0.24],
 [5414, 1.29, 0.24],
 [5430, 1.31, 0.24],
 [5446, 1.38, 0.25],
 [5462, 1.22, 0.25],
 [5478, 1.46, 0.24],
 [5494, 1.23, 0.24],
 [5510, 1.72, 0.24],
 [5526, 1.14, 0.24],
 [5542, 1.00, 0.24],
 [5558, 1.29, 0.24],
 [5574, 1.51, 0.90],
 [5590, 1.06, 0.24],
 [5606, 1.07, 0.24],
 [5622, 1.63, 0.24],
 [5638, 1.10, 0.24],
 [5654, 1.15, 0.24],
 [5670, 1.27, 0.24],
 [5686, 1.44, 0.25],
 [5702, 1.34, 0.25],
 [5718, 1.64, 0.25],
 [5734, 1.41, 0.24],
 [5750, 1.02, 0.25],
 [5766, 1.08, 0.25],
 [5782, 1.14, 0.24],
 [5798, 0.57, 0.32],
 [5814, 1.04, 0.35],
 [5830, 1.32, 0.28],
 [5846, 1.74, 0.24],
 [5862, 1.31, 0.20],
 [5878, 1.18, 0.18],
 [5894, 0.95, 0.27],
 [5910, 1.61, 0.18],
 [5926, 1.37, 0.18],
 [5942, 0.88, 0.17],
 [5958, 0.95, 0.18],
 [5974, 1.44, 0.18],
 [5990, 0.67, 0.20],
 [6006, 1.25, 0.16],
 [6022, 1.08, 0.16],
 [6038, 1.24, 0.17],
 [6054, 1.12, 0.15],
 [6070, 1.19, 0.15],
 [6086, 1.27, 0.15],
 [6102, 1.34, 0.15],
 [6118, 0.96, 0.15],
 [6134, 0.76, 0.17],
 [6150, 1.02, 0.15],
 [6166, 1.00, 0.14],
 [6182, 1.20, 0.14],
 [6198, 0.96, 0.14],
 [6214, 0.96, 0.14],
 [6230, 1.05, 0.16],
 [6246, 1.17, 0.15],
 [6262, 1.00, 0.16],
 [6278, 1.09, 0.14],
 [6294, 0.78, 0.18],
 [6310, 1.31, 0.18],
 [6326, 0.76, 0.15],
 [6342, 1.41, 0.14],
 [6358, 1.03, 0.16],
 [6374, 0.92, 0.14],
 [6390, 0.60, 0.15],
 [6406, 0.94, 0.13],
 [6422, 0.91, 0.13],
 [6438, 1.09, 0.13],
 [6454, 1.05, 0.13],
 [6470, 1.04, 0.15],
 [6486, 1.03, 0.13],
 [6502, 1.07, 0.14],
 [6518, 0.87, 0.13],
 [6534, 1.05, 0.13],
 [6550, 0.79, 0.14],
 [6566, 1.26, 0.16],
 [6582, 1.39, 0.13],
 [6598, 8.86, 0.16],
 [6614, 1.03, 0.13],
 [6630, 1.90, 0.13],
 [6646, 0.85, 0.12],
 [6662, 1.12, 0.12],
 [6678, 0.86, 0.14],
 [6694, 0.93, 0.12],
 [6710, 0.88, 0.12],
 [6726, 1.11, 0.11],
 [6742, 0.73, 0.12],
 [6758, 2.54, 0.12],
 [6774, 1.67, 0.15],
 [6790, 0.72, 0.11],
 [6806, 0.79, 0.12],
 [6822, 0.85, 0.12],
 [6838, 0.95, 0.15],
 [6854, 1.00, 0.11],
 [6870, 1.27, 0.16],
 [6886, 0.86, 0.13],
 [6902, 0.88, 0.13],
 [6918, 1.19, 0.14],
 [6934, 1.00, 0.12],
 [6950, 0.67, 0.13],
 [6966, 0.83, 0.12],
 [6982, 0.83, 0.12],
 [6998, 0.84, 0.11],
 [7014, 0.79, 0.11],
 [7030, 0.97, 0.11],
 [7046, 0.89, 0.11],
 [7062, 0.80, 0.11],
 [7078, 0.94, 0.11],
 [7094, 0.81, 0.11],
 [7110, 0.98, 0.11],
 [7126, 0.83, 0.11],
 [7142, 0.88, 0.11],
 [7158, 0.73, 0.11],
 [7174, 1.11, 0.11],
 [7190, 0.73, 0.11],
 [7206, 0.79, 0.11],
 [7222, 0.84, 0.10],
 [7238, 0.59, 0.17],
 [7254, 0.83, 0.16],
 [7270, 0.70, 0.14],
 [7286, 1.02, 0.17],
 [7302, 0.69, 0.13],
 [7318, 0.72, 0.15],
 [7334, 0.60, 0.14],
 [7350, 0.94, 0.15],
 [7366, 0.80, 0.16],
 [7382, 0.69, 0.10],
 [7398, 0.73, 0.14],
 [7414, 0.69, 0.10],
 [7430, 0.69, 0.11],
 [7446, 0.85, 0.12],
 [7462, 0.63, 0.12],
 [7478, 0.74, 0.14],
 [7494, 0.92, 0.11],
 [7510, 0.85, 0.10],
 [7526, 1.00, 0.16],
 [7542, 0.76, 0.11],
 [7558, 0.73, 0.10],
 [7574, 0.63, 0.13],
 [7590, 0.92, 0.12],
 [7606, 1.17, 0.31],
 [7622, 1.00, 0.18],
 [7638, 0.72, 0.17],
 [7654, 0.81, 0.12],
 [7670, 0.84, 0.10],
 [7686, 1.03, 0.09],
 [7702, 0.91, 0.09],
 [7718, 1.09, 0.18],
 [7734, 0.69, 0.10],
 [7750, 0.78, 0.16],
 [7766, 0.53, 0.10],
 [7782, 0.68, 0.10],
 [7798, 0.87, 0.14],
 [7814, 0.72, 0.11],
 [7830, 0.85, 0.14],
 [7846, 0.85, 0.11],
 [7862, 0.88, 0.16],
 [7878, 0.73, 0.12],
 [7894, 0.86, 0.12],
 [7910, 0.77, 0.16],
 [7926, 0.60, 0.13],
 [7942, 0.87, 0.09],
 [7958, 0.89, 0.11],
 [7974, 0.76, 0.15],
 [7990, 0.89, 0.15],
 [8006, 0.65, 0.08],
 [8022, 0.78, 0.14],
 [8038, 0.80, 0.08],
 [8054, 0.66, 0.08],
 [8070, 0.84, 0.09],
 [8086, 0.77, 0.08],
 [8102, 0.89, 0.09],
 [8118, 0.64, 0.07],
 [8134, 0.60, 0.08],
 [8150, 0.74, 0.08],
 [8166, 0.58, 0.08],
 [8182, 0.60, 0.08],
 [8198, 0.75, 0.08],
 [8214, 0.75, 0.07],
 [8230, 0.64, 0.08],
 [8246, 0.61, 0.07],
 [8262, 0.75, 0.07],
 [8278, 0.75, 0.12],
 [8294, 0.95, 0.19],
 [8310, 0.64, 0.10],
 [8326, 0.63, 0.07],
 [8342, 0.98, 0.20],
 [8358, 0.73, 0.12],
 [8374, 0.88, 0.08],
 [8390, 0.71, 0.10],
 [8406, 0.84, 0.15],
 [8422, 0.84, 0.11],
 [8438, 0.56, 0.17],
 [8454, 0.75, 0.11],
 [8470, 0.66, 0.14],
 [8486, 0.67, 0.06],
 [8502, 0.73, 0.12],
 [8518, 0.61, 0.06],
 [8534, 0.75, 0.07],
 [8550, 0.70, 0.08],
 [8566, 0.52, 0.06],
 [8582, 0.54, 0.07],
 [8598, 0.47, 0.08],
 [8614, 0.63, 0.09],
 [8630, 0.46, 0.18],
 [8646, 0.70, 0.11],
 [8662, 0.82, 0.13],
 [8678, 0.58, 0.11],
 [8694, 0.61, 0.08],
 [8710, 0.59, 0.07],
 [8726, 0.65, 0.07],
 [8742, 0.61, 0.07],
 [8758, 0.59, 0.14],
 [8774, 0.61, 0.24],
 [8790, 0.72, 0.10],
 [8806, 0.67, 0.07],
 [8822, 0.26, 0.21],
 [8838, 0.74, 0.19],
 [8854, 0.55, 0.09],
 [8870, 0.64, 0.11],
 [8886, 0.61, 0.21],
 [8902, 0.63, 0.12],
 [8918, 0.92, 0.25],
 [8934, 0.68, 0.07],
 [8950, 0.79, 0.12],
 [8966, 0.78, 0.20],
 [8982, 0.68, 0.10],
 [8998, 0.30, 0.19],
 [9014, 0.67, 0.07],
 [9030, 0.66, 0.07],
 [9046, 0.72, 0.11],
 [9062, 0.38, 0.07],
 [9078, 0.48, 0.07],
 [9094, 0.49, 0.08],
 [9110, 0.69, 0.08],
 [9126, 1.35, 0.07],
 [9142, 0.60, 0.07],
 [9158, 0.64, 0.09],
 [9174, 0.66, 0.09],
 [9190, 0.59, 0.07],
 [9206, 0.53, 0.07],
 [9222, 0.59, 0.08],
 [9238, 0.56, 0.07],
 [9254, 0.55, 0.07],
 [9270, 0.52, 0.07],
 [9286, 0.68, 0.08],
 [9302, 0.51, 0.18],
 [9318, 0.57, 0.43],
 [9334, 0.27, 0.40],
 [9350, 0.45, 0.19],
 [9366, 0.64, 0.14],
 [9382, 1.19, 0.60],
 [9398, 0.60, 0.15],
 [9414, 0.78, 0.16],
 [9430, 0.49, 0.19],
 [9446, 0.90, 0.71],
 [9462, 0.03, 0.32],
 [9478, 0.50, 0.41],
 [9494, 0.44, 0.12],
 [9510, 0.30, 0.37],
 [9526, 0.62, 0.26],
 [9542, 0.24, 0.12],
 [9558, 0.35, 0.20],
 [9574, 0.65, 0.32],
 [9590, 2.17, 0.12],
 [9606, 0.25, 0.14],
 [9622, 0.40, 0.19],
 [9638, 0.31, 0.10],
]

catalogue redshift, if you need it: 0.01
